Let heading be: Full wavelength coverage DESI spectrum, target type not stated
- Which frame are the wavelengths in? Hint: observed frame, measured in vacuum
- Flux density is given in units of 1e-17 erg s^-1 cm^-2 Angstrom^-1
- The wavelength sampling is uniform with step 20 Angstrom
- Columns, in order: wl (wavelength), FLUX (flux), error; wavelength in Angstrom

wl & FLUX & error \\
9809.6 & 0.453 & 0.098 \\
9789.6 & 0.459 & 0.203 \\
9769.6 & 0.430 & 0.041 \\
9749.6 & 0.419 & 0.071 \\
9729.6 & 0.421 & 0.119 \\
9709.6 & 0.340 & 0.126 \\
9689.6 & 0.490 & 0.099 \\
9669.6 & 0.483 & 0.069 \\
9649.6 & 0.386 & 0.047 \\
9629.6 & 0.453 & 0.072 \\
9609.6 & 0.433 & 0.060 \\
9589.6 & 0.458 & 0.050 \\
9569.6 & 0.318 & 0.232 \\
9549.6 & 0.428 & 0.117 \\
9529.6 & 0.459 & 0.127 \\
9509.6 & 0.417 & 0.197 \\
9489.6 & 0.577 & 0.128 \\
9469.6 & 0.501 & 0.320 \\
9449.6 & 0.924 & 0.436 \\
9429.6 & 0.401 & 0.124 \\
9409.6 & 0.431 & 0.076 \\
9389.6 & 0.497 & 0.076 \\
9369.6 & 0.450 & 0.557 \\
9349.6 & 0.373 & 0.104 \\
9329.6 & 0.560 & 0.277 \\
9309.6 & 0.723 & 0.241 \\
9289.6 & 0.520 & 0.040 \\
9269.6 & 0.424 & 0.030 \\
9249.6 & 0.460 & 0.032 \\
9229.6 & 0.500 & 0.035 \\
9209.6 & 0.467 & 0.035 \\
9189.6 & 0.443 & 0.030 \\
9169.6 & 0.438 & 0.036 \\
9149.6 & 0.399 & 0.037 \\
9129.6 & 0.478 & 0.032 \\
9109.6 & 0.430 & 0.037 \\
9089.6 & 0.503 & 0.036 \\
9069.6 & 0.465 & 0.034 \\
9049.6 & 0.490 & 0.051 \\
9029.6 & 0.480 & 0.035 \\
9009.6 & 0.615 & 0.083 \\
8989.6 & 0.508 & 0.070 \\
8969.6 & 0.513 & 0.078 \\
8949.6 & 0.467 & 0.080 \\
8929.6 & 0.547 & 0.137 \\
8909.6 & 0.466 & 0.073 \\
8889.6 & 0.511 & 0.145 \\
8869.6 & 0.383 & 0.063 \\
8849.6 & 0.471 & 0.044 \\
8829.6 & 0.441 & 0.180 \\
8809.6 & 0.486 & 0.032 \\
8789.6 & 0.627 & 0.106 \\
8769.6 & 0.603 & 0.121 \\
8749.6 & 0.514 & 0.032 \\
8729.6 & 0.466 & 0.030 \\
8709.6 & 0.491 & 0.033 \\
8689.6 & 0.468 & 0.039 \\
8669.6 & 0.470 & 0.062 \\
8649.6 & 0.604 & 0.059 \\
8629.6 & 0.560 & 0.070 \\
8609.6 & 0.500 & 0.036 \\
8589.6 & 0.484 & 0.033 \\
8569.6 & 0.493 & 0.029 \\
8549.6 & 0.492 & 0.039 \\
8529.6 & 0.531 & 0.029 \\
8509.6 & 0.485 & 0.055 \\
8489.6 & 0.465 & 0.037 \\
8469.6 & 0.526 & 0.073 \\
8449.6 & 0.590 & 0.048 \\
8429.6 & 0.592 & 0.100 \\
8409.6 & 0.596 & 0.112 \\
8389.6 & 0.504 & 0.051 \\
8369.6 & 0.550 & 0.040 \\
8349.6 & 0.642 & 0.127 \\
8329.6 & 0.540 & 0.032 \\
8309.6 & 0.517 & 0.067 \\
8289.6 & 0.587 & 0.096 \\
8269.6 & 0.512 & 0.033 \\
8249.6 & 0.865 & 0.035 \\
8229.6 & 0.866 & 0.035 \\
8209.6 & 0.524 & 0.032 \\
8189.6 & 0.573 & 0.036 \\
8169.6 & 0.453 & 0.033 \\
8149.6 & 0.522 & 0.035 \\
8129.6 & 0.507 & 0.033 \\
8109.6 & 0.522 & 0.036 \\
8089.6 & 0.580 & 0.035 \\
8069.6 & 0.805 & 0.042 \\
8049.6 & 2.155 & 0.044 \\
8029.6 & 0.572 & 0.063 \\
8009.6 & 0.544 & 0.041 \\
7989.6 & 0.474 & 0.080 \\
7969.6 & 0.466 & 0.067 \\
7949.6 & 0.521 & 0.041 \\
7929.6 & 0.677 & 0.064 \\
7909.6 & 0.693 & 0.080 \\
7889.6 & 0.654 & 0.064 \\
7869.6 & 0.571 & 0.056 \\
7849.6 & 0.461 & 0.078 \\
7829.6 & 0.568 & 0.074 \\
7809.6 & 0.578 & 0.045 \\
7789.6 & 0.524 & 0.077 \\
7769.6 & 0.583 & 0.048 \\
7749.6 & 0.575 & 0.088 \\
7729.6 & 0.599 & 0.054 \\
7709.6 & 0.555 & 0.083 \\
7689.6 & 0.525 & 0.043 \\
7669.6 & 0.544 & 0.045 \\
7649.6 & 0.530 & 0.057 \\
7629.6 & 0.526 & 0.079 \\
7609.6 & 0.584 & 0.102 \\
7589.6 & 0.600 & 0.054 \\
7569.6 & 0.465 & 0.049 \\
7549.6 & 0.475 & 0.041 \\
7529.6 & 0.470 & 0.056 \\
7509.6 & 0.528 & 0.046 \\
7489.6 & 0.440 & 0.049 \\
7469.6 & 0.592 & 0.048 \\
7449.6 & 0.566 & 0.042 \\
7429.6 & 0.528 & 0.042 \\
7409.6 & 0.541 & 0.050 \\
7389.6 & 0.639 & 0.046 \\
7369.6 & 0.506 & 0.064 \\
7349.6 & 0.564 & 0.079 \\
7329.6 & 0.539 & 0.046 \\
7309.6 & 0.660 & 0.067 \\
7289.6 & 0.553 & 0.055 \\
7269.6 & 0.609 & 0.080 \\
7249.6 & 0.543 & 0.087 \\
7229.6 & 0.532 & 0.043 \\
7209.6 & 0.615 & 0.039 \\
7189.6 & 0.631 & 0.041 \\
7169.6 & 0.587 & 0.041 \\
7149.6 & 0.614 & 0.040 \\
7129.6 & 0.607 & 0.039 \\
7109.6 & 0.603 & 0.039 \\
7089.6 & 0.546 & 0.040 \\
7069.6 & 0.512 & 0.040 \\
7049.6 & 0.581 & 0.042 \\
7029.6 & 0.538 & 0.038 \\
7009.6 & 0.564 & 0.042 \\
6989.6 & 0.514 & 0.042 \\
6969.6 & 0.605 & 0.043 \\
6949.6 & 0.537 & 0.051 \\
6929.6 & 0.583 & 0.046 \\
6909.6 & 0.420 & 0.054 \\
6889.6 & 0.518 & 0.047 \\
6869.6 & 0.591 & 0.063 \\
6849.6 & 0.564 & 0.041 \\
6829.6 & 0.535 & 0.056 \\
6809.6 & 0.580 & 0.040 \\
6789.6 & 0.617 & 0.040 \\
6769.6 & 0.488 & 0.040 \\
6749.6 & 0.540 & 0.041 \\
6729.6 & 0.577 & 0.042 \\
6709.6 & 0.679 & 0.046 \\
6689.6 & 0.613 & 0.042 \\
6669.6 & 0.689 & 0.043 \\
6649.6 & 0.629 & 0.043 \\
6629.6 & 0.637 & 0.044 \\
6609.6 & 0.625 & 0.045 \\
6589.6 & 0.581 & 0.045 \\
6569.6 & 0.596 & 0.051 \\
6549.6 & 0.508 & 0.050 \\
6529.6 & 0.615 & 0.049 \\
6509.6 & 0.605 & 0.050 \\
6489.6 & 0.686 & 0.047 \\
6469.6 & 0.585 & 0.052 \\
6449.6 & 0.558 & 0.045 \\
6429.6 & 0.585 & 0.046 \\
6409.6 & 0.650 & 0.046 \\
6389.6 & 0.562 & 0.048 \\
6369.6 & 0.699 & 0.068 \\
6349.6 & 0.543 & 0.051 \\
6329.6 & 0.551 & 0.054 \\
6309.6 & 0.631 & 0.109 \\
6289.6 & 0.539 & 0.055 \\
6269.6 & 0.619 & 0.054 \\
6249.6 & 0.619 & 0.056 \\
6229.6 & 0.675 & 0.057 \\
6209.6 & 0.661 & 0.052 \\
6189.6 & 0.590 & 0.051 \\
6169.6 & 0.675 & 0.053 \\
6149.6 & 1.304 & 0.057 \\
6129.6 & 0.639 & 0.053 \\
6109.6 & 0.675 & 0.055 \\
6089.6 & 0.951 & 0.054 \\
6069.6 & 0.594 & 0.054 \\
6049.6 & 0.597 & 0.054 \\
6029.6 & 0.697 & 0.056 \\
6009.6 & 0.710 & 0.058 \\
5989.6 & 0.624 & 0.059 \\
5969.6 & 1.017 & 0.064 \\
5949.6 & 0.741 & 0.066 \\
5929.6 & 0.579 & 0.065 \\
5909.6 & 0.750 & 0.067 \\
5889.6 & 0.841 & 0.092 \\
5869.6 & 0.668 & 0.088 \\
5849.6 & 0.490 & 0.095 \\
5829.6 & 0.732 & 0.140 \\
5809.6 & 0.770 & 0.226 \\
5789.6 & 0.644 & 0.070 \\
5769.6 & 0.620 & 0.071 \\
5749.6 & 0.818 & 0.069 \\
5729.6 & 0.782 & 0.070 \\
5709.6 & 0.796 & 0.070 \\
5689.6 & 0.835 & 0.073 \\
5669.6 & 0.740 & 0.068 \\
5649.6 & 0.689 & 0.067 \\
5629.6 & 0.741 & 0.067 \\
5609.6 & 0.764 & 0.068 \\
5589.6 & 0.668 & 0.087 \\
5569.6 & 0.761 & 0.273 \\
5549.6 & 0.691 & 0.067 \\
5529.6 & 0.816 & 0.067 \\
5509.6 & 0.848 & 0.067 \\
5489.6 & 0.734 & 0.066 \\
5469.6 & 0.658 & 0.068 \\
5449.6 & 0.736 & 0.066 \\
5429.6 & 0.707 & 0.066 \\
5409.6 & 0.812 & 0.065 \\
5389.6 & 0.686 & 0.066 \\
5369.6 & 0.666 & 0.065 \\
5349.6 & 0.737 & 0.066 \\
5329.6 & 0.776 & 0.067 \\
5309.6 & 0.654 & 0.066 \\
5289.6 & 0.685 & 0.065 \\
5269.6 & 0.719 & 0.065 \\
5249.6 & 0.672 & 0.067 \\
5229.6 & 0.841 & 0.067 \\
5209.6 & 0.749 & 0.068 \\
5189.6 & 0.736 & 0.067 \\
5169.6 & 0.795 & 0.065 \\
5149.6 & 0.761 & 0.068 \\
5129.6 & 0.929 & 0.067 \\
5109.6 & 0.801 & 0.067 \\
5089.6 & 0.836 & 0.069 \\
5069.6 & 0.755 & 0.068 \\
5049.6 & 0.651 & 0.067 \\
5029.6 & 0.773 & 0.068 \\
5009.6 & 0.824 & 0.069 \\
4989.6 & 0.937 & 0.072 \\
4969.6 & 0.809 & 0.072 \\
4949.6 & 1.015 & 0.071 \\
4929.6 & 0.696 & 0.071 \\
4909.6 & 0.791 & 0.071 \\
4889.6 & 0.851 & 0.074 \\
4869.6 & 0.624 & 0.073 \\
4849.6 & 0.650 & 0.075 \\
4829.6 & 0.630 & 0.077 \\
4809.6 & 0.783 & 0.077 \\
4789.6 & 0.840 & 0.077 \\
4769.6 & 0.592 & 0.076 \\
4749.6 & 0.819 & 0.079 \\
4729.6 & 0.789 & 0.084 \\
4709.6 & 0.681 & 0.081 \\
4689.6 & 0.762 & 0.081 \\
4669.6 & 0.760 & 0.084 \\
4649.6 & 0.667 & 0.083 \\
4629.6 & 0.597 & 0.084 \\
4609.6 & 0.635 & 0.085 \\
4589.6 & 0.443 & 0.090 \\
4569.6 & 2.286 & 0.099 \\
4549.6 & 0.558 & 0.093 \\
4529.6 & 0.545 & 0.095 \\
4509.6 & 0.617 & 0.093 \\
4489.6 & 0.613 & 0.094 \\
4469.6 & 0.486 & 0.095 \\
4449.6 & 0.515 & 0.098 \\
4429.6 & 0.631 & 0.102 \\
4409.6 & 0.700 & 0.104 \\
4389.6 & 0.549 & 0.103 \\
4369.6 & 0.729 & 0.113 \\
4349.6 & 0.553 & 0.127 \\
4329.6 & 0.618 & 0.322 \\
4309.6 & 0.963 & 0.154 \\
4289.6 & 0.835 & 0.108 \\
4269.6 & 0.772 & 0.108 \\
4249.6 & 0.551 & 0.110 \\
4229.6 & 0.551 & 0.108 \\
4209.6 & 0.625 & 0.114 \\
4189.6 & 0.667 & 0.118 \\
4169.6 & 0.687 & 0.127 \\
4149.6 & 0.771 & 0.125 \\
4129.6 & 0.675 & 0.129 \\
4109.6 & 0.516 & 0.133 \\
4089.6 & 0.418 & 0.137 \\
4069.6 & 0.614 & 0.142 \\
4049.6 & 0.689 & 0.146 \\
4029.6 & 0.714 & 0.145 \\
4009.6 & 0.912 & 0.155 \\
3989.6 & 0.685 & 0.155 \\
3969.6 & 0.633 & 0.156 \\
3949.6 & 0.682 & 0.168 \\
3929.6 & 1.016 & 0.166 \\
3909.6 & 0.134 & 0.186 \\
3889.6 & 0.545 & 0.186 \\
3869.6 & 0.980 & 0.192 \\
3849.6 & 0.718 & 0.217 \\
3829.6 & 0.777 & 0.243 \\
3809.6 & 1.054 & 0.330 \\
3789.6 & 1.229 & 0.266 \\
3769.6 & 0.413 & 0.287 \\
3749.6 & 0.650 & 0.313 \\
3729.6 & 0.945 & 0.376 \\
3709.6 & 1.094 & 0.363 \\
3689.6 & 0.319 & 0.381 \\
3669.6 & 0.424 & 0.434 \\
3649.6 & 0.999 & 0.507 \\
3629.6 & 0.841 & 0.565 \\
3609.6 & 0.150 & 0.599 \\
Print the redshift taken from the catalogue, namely 0.23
